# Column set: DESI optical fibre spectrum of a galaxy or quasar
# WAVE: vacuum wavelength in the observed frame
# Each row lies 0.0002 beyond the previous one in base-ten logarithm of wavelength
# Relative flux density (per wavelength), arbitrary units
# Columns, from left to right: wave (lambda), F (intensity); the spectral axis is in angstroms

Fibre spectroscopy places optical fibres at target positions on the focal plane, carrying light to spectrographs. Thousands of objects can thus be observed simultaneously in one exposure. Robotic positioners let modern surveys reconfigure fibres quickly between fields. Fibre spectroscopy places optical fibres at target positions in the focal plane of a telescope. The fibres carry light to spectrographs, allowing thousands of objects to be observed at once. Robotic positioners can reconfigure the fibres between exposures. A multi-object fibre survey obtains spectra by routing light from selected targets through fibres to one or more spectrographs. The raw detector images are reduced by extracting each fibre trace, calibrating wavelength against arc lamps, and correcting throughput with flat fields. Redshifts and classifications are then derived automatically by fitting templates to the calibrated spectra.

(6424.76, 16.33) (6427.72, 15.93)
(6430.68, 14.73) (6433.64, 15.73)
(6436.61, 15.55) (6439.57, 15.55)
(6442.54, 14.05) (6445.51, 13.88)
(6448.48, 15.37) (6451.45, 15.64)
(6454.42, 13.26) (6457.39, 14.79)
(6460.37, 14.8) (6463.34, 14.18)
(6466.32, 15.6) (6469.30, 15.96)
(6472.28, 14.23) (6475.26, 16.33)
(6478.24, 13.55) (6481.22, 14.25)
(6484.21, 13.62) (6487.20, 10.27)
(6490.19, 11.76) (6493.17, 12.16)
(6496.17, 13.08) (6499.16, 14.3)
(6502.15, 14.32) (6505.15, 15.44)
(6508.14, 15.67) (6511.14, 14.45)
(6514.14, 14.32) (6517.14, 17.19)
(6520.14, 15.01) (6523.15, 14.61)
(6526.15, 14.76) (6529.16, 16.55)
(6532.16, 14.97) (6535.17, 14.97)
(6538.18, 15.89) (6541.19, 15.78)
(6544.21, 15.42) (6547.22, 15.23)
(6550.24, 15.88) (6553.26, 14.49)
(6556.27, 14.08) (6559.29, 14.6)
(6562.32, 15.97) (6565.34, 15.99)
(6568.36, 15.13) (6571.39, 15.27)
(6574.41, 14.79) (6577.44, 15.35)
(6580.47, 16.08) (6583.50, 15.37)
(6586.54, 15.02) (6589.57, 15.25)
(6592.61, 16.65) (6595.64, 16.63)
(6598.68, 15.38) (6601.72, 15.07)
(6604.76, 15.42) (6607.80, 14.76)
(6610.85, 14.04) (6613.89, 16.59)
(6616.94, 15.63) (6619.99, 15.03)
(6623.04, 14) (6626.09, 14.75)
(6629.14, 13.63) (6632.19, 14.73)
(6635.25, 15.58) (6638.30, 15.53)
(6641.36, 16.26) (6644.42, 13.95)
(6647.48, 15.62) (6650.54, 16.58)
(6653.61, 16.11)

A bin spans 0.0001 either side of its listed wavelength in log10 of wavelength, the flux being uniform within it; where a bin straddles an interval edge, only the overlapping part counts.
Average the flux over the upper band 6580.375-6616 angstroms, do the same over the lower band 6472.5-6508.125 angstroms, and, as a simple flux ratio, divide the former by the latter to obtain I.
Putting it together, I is 1.13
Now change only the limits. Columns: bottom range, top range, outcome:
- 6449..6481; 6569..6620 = 1.04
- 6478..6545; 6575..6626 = 1.06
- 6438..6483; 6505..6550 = 1.04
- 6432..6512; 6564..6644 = 1.06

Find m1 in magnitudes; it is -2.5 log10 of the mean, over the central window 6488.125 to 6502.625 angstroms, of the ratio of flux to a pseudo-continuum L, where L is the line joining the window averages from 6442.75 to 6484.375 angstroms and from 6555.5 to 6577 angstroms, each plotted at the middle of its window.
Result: 0.15 mag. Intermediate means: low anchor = 14.7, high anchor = 15.2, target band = 12.9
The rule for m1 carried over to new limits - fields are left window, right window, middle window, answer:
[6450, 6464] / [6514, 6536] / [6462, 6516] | 0.06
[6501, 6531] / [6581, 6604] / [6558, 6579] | 0.01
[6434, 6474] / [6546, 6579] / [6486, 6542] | 0.04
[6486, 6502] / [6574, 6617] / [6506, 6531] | -0.16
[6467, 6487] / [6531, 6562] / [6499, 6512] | -0.01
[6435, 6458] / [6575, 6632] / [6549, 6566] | 0.00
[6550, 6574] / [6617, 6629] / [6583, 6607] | -0.05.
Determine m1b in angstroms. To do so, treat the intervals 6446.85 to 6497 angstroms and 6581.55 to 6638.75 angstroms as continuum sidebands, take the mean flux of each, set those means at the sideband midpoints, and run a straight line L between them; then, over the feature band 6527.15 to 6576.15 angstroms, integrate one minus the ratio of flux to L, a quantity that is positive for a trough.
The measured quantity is -1.9 angstroms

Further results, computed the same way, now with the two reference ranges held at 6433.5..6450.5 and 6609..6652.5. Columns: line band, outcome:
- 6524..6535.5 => -0.2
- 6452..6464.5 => 0.5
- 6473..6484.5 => 0.4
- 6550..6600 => -1.0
